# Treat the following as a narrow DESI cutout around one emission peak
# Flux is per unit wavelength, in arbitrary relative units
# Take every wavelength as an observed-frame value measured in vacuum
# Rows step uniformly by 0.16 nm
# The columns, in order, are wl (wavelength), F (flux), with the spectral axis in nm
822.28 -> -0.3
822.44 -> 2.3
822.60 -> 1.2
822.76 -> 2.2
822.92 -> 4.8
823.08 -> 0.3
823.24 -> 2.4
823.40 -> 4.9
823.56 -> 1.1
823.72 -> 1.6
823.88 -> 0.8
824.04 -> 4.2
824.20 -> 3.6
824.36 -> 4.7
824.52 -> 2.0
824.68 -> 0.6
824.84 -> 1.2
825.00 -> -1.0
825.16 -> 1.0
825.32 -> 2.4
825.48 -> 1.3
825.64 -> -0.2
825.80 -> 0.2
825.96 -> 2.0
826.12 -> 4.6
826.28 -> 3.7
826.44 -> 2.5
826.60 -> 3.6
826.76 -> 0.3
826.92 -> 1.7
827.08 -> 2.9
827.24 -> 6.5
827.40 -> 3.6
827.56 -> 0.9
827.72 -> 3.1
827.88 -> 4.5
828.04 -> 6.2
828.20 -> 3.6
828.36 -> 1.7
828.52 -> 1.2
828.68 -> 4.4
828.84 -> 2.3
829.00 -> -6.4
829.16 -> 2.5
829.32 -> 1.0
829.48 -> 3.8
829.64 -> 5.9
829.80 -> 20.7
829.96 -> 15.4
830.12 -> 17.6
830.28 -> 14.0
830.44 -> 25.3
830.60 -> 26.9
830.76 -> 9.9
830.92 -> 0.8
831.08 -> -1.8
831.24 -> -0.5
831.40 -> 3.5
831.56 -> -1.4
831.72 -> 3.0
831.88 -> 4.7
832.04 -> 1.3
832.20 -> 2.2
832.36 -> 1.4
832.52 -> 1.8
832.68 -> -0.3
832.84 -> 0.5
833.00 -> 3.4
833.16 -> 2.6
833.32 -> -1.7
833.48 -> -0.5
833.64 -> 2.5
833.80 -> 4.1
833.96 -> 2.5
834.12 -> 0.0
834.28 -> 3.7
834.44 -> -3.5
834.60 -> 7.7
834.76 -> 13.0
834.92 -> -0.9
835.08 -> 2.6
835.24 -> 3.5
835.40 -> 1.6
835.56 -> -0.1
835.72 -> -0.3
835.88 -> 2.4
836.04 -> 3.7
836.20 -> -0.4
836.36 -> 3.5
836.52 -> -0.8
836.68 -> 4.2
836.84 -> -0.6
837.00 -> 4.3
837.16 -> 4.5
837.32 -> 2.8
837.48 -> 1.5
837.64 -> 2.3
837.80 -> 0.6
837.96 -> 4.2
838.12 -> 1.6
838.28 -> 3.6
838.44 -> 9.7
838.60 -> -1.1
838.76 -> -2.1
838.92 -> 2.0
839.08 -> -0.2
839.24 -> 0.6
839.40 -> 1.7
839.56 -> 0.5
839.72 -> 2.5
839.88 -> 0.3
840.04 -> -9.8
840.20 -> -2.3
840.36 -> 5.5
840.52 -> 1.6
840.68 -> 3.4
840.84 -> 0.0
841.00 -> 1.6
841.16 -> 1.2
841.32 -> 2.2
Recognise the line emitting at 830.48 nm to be [O II] 3727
